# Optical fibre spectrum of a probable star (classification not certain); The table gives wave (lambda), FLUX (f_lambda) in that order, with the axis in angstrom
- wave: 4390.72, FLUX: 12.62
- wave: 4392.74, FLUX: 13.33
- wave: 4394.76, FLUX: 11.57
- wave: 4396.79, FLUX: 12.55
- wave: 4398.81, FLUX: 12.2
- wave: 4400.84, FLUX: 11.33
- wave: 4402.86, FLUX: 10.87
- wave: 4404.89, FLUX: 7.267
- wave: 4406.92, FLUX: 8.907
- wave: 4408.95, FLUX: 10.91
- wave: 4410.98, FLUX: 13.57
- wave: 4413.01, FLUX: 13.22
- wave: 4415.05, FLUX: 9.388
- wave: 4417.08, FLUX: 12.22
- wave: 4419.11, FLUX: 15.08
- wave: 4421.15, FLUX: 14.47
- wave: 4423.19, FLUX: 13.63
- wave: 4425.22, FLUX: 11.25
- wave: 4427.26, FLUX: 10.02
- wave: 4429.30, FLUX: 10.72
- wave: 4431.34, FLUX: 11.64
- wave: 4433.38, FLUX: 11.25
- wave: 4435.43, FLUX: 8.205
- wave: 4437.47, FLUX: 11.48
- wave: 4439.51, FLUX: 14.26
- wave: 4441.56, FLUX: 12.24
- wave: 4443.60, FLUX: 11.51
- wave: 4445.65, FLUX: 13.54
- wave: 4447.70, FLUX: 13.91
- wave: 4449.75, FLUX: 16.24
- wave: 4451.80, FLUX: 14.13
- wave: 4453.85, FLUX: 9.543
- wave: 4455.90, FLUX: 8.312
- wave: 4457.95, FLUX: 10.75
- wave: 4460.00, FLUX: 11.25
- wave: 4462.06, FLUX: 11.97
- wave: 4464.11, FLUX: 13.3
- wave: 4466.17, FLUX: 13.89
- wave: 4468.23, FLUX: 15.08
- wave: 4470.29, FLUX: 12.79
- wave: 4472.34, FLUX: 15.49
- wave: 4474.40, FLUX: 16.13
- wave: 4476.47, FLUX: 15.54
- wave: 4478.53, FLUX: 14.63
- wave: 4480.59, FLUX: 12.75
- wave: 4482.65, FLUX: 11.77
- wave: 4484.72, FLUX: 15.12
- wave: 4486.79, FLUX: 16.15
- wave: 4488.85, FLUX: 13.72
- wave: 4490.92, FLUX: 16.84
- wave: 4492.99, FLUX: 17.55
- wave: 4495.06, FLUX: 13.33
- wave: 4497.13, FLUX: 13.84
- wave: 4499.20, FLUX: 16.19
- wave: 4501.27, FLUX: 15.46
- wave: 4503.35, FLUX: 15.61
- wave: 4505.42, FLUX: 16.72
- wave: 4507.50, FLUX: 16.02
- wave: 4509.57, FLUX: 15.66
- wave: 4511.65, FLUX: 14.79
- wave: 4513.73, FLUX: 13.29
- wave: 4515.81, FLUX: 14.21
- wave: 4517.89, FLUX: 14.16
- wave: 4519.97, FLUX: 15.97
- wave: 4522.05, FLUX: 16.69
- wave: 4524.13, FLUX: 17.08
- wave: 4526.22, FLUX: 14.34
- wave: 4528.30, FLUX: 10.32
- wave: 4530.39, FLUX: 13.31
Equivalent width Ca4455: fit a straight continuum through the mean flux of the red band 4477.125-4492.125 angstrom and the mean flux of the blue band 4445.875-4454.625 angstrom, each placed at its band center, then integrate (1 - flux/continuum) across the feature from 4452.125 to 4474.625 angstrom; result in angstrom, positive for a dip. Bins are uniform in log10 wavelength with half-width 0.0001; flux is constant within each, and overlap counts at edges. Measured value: 2.3 angstrom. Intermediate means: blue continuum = 13.6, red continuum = 14.5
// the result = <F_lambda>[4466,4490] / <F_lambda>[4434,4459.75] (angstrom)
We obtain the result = 1.21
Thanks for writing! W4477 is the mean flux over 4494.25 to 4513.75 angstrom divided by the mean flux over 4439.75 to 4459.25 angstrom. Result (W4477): 1.24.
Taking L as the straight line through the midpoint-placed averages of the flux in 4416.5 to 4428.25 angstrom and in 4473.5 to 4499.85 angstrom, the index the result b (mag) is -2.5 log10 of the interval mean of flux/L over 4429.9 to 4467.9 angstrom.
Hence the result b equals 0.13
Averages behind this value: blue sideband 12.8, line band 12.1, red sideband 14.9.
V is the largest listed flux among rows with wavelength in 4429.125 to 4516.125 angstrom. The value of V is 17.55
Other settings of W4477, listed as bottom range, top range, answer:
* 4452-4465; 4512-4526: 1.37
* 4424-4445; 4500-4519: 1.33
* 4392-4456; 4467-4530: 1.25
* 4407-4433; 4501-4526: 1.28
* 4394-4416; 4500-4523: 1.38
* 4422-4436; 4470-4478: 1.37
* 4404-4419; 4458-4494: 1.29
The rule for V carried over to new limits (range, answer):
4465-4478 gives 16.13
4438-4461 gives 16.24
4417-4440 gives 15.08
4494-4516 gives 16.72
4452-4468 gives 13.89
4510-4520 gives 15.97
